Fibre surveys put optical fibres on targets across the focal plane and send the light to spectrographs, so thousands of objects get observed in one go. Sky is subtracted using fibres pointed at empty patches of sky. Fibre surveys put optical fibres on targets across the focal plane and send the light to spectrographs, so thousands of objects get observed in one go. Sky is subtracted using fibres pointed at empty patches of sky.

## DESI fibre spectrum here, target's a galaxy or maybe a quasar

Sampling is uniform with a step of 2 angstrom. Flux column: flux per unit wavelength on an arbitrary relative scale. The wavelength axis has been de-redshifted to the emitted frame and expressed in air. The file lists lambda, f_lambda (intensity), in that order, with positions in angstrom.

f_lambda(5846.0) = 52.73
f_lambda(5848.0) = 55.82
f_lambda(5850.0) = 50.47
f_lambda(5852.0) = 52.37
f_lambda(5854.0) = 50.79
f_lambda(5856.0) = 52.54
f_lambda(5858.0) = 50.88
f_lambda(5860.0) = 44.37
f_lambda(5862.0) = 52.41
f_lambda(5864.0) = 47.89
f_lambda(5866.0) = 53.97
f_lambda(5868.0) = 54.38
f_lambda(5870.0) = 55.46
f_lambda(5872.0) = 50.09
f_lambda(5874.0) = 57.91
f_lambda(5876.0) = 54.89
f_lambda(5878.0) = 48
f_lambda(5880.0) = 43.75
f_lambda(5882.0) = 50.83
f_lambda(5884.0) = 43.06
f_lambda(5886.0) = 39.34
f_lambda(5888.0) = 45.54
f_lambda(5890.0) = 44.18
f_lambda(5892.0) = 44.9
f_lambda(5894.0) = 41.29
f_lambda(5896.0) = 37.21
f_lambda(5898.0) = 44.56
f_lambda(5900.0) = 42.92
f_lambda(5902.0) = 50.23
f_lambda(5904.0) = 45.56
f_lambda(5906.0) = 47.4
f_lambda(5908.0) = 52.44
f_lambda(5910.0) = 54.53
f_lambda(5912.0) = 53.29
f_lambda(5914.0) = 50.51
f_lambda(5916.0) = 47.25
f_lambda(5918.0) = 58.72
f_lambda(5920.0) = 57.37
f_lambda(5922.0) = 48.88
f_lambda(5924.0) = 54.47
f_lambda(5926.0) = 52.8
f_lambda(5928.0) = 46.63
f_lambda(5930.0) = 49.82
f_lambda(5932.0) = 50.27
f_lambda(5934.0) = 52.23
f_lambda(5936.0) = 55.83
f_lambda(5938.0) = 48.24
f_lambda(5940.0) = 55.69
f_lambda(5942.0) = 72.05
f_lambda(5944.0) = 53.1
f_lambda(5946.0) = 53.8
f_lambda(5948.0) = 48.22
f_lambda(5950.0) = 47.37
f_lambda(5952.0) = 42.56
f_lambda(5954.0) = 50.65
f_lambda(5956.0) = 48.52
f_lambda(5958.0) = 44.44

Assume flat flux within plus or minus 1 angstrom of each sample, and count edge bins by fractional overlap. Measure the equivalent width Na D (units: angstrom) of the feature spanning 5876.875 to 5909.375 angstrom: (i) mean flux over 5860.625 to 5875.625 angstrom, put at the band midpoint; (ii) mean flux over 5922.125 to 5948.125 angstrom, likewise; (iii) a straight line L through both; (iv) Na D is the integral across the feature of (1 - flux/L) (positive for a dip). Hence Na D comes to 4.8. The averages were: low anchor 53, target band 45.2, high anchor 53.3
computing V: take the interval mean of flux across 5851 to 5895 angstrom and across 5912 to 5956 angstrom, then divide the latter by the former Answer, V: 1.1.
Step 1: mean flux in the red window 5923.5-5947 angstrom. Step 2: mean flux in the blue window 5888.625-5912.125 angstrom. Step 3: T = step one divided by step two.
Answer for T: 1.16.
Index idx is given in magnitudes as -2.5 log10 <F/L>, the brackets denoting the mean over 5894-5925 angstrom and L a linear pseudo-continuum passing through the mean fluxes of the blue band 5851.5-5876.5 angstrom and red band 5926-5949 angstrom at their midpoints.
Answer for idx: 0.072 mag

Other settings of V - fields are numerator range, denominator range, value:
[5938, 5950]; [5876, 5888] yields 1.20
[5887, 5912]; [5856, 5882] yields 0.90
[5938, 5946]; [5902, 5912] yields 1.15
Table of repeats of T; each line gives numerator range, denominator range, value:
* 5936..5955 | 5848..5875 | 1.01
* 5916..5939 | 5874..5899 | 1.15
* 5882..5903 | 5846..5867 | 0.85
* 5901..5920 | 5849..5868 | 1.01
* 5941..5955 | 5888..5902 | 1.21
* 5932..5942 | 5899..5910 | 1.13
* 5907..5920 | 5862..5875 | 1.00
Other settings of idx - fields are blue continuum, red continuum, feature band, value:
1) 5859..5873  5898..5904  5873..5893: 0.03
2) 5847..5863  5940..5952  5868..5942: 0.06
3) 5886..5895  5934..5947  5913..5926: -0.04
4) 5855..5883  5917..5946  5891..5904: 0.20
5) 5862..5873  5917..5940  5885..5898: 0.23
